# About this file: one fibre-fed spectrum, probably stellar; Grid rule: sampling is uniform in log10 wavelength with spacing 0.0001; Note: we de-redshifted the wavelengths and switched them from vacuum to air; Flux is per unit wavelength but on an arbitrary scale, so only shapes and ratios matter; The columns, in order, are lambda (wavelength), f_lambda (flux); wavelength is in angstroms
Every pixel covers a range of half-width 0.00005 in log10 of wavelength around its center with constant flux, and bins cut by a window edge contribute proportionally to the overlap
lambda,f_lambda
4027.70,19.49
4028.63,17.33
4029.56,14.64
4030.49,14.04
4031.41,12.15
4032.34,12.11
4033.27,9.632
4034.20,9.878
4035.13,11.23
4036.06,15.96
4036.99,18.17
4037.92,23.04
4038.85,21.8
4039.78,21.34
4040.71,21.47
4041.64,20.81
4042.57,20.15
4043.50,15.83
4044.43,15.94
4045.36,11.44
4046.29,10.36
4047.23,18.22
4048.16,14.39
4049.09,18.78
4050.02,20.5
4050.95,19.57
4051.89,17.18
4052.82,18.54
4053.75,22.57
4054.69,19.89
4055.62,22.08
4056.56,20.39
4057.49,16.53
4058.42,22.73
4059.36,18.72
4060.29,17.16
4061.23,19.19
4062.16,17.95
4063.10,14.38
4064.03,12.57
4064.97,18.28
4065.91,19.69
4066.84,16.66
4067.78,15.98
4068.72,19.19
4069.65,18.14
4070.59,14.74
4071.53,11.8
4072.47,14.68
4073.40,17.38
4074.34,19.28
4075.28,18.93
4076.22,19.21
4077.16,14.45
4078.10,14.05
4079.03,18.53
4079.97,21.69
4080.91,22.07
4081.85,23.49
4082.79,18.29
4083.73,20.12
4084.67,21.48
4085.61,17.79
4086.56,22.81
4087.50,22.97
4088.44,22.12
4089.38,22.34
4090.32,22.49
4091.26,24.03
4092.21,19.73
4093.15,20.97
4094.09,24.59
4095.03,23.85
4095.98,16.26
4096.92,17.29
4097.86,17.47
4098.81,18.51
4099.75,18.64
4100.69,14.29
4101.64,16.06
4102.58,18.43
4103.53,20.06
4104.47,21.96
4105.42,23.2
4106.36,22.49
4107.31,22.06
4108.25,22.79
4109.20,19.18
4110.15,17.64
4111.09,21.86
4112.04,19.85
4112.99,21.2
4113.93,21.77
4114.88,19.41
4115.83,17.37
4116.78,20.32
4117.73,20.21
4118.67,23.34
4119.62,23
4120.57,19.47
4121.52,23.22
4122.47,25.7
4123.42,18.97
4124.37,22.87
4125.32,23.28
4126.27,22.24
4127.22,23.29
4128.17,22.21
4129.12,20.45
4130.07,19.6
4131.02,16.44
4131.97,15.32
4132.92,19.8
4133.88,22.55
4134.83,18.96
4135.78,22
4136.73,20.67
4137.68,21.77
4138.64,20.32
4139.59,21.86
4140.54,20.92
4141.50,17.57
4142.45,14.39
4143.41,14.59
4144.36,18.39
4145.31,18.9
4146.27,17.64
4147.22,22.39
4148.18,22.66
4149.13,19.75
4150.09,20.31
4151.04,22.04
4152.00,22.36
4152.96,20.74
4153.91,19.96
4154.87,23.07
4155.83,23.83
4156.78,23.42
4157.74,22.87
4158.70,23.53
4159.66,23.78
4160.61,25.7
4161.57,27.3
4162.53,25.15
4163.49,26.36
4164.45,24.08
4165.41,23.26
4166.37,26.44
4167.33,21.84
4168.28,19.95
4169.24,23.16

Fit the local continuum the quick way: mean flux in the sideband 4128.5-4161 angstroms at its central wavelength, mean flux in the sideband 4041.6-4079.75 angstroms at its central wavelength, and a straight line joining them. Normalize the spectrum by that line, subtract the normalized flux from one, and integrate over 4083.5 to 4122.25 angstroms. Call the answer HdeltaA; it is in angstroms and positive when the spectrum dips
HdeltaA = -3.2 angstroms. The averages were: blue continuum 17.5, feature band 20.6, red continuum 20.5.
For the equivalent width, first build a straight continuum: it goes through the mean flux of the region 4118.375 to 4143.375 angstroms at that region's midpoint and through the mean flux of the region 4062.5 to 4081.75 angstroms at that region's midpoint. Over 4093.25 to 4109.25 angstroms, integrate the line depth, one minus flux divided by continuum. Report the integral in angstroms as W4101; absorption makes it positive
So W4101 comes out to -0.8 angstroms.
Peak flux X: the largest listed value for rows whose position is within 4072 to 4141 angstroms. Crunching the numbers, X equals 25.7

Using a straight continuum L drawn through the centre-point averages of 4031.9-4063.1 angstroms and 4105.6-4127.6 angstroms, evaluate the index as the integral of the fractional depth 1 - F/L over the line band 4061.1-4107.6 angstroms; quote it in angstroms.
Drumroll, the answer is 1.47 angstroms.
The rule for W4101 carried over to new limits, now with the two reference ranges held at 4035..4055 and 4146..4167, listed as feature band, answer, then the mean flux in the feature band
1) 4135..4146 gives 1.6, 19.2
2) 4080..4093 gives -1.0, 21.5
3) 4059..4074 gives 1.9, 16.7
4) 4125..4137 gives 0.8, 20.5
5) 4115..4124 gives 0.1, 21.2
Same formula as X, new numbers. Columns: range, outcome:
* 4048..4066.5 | 22.73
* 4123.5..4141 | 23.29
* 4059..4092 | 24.03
